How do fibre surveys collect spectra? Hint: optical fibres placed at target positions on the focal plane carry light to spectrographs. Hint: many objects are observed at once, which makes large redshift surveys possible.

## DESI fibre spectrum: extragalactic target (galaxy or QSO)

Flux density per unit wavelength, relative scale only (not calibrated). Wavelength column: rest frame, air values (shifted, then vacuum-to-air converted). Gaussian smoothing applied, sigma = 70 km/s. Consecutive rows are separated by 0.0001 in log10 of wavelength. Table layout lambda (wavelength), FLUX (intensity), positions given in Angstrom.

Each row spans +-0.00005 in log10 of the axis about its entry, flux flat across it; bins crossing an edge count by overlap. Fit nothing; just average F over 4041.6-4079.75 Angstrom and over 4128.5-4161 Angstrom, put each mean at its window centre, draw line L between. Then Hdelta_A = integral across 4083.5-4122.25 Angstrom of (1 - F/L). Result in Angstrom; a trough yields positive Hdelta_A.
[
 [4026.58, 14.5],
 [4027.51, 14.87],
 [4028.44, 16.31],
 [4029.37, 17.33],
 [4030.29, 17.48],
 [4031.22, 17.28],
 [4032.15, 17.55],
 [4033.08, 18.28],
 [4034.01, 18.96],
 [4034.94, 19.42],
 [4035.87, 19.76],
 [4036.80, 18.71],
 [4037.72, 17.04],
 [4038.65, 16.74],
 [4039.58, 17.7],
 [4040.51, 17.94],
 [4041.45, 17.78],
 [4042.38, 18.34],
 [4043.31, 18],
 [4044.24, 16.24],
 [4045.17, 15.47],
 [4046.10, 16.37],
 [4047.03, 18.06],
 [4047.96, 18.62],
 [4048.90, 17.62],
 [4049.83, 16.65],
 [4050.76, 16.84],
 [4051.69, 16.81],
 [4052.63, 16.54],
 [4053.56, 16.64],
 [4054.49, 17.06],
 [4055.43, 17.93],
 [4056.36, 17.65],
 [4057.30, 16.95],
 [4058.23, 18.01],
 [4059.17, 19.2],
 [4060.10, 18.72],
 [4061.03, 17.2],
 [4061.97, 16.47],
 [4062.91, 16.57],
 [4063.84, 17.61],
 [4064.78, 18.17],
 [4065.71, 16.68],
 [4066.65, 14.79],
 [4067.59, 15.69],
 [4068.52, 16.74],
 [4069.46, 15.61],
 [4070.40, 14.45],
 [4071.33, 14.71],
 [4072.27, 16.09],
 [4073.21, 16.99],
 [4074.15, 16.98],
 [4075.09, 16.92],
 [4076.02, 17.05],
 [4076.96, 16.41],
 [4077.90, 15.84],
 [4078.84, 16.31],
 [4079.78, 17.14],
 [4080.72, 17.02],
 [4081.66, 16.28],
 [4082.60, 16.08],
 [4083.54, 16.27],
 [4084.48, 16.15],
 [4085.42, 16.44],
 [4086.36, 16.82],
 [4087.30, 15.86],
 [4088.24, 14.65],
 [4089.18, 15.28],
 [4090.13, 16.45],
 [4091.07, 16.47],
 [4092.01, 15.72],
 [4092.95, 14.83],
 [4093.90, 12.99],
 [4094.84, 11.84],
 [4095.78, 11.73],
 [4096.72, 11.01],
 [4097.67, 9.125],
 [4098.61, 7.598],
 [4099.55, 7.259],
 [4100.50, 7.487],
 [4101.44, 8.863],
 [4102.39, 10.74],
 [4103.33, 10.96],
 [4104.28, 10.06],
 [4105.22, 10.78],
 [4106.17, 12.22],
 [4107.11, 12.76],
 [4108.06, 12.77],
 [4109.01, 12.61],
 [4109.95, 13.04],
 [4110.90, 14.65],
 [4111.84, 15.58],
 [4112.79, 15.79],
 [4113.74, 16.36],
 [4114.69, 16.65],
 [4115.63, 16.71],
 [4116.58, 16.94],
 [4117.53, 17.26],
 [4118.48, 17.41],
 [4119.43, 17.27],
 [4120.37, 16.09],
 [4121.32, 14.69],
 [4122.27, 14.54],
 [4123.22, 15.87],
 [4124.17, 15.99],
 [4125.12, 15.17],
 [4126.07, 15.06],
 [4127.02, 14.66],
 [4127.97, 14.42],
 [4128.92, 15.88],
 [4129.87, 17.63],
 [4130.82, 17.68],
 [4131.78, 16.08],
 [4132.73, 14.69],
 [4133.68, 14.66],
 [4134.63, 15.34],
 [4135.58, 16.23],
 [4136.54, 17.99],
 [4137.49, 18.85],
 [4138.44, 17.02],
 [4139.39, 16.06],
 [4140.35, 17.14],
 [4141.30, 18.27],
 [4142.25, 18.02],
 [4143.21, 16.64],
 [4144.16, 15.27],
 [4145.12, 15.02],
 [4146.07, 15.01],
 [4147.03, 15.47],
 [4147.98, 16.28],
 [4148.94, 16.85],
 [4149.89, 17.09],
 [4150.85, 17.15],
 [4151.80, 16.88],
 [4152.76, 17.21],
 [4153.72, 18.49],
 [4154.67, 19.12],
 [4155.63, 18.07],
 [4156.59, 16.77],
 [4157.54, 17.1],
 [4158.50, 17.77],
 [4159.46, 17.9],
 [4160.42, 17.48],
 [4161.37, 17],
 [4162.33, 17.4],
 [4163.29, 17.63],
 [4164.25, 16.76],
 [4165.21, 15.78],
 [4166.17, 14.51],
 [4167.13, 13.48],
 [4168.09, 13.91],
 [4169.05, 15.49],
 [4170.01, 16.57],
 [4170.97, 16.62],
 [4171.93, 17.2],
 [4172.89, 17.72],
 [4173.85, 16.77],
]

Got 7.2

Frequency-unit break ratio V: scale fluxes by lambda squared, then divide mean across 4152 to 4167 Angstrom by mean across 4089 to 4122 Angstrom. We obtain 1.3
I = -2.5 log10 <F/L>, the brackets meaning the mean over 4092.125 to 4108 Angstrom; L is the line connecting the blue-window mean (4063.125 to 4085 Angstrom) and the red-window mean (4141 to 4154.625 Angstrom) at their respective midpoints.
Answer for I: 0.46 mag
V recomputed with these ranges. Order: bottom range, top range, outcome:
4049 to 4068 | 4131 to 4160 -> 1.03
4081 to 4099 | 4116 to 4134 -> 1.13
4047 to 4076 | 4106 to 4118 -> 0.91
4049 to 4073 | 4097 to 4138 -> 0.87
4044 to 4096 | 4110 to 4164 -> 1.04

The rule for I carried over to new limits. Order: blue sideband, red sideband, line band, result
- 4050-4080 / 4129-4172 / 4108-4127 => 0.076 mag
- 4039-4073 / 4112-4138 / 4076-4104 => 0.200 mag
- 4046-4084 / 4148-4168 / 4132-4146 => 0.029 mag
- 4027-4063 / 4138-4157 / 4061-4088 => 0.061 mag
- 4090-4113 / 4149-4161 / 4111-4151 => -0.086 mag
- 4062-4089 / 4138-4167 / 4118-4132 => 0.051 mag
